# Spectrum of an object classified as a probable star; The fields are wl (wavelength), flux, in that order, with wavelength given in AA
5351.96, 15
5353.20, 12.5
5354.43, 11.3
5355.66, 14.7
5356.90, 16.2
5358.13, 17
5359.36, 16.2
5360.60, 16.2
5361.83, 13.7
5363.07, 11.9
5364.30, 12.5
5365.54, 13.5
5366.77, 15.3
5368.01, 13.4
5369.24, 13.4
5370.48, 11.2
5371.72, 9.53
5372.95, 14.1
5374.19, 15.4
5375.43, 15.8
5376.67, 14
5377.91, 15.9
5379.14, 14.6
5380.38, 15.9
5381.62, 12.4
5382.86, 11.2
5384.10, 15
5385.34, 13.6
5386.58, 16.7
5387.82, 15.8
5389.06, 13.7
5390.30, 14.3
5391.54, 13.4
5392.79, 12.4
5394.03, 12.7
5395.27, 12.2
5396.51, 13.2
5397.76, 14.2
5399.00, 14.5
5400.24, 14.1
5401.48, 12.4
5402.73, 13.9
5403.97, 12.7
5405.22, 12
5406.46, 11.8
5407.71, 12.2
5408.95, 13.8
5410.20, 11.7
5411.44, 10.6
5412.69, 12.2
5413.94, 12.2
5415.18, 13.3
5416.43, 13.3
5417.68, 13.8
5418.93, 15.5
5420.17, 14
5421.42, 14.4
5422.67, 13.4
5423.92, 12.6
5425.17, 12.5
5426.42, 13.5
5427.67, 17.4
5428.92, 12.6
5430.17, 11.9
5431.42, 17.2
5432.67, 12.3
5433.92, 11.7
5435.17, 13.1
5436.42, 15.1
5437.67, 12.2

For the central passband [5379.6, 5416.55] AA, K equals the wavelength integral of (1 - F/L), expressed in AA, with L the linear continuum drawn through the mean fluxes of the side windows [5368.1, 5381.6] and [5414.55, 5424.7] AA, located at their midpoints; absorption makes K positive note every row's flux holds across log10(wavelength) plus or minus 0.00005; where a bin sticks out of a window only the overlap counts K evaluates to 1.5 AA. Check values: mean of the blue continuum 13.9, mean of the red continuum 13.8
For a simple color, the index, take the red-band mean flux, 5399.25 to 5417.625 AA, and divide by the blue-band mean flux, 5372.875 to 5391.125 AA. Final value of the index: 0.87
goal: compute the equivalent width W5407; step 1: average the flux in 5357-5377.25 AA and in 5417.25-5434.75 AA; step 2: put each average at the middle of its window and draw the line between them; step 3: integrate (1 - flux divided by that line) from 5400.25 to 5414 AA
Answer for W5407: 1.4 AA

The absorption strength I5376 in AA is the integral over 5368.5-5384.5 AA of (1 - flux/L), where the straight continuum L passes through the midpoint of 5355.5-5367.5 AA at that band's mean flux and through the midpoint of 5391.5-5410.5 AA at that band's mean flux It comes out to 0.4 AA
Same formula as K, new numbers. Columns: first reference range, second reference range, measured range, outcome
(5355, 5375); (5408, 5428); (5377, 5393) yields -0.6 AA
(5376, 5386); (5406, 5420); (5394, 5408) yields 0.3 AA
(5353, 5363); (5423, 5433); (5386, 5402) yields 0.4 AA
